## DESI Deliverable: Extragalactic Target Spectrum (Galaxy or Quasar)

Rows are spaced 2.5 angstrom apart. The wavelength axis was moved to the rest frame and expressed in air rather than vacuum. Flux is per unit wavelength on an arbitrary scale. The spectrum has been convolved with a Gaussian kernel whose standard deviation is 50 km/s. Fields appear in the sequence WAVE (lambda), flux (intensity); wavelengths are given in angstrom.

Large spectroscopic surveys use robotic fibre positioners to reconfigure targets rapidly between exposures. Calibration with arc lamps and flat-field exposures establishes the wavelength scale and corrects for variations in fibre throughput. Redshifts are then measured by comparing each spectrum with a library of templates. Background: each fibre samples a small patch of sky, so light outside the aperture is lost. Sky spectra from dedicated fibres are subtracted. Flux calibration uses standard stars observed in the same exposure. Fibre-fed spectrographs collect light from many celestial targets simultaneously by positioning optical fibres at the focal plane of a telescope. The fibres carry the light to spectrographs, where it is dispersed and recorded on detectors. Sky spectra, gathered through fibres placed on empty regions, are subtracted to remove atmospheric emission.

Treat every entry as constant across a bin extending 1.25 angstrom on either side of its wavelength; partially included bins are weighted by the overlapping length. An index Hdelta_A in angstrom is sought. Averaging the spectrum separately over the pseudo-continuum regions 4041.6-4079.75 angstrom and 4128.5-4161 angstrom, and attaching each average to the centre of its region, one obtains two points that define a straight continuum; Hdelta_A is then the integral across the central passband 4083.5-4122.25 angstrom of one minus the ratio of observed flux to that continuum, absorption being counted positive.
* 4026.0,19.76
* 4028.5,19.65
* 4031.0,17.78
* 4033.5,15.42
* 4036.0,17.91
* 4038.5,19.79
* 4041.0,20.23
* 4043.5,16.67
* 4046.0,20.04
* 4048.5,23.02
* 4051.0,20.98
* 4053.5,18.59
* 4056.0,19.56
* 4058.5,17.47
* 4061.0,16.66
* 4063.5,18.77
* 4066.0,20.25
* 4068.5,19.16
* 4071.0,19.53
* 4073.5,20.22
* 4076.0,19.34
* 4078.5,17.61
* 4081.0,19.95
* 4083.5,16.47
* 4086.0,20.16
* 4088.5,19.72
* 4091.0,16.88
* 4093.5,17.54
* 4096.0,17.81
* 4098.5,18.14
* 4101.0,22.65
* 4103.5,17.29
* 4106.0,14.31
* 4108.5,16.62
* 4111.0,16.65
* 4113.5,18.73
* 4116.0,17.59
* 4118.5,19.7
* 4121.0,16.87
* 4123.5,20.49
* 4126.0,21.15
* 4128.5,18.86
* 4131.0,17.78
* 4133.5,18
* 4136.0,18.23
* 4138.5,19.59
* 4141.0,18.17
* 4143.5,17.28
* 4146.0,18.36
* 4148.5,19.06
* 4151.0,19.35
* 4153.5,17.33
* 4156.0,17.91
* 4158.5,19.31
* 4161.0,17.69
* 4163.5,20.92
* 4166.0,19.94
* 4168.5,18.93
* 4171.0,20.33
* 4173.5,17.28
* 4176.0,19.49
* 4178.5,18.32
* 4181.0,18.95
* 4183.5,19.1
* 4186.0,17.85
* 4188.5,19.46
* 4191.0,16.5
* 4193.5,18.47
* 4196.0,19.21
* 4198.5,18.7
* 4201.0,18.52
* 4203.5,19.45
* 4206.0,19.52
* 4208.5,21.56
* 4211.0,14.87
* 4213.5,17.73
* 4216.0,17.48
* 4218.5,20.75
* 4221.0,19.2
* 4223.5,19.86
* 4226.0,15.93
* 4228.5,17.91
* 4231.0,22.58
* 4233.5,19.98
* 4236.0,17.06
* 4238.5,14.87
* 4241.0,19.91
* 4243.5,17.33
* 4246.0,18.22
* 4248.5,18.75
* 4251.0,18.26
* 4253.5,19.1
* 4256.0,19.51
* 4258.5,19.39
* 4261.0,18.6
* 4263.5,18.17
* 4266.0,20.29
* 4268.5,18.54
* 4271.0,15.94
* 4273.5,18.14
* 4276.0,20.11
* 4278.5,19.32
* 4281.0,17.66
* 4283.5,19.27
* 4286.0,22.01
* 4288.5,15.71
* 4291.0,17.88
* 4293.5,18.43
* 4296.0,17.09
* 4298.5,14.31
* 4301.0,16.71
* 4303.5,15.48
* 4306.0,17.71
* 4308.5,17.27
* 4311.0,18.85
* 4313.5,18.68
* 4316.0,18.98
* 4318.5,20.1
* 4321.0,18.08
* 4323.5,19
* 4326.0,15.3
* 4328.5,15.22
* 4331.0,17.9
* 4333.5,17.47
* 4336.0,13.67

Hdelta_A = 1.6 angstrom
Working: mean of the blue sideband 19.2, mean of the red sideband 18.4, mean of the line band 18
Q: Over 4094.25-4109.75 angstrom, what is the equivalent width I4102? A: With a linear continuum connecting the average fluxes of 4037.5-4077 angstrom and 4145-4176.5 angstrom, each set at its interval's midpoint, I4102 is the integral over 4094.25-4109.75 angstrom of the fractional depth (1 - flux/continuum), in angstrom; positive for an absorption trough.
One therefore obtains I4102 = 1.1 angstrom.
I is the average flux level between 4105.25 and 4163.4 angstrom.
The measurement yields 18.3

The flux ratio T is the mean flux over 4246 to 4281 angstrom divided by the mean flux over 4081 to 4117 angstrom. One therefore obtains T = 1.0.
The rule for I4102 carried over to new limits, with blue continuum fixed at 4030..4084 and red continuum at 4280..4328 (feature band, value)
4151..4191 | -0.9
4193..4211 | -0.8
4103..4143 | 1.0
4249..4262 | -0.7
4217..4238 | -1.0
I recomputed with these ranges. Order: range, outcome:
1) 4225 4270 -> 18.6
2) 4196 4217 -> 18.5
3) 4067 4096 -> 18.8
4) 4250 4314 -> 18.2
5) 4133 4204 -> 18.7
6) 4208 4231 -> 18.5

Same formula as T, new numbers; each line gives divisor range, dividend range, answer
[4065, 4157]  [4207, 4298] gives 1.00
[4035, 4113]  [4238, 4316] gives 0.97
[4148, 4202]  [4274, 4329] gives 0.96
